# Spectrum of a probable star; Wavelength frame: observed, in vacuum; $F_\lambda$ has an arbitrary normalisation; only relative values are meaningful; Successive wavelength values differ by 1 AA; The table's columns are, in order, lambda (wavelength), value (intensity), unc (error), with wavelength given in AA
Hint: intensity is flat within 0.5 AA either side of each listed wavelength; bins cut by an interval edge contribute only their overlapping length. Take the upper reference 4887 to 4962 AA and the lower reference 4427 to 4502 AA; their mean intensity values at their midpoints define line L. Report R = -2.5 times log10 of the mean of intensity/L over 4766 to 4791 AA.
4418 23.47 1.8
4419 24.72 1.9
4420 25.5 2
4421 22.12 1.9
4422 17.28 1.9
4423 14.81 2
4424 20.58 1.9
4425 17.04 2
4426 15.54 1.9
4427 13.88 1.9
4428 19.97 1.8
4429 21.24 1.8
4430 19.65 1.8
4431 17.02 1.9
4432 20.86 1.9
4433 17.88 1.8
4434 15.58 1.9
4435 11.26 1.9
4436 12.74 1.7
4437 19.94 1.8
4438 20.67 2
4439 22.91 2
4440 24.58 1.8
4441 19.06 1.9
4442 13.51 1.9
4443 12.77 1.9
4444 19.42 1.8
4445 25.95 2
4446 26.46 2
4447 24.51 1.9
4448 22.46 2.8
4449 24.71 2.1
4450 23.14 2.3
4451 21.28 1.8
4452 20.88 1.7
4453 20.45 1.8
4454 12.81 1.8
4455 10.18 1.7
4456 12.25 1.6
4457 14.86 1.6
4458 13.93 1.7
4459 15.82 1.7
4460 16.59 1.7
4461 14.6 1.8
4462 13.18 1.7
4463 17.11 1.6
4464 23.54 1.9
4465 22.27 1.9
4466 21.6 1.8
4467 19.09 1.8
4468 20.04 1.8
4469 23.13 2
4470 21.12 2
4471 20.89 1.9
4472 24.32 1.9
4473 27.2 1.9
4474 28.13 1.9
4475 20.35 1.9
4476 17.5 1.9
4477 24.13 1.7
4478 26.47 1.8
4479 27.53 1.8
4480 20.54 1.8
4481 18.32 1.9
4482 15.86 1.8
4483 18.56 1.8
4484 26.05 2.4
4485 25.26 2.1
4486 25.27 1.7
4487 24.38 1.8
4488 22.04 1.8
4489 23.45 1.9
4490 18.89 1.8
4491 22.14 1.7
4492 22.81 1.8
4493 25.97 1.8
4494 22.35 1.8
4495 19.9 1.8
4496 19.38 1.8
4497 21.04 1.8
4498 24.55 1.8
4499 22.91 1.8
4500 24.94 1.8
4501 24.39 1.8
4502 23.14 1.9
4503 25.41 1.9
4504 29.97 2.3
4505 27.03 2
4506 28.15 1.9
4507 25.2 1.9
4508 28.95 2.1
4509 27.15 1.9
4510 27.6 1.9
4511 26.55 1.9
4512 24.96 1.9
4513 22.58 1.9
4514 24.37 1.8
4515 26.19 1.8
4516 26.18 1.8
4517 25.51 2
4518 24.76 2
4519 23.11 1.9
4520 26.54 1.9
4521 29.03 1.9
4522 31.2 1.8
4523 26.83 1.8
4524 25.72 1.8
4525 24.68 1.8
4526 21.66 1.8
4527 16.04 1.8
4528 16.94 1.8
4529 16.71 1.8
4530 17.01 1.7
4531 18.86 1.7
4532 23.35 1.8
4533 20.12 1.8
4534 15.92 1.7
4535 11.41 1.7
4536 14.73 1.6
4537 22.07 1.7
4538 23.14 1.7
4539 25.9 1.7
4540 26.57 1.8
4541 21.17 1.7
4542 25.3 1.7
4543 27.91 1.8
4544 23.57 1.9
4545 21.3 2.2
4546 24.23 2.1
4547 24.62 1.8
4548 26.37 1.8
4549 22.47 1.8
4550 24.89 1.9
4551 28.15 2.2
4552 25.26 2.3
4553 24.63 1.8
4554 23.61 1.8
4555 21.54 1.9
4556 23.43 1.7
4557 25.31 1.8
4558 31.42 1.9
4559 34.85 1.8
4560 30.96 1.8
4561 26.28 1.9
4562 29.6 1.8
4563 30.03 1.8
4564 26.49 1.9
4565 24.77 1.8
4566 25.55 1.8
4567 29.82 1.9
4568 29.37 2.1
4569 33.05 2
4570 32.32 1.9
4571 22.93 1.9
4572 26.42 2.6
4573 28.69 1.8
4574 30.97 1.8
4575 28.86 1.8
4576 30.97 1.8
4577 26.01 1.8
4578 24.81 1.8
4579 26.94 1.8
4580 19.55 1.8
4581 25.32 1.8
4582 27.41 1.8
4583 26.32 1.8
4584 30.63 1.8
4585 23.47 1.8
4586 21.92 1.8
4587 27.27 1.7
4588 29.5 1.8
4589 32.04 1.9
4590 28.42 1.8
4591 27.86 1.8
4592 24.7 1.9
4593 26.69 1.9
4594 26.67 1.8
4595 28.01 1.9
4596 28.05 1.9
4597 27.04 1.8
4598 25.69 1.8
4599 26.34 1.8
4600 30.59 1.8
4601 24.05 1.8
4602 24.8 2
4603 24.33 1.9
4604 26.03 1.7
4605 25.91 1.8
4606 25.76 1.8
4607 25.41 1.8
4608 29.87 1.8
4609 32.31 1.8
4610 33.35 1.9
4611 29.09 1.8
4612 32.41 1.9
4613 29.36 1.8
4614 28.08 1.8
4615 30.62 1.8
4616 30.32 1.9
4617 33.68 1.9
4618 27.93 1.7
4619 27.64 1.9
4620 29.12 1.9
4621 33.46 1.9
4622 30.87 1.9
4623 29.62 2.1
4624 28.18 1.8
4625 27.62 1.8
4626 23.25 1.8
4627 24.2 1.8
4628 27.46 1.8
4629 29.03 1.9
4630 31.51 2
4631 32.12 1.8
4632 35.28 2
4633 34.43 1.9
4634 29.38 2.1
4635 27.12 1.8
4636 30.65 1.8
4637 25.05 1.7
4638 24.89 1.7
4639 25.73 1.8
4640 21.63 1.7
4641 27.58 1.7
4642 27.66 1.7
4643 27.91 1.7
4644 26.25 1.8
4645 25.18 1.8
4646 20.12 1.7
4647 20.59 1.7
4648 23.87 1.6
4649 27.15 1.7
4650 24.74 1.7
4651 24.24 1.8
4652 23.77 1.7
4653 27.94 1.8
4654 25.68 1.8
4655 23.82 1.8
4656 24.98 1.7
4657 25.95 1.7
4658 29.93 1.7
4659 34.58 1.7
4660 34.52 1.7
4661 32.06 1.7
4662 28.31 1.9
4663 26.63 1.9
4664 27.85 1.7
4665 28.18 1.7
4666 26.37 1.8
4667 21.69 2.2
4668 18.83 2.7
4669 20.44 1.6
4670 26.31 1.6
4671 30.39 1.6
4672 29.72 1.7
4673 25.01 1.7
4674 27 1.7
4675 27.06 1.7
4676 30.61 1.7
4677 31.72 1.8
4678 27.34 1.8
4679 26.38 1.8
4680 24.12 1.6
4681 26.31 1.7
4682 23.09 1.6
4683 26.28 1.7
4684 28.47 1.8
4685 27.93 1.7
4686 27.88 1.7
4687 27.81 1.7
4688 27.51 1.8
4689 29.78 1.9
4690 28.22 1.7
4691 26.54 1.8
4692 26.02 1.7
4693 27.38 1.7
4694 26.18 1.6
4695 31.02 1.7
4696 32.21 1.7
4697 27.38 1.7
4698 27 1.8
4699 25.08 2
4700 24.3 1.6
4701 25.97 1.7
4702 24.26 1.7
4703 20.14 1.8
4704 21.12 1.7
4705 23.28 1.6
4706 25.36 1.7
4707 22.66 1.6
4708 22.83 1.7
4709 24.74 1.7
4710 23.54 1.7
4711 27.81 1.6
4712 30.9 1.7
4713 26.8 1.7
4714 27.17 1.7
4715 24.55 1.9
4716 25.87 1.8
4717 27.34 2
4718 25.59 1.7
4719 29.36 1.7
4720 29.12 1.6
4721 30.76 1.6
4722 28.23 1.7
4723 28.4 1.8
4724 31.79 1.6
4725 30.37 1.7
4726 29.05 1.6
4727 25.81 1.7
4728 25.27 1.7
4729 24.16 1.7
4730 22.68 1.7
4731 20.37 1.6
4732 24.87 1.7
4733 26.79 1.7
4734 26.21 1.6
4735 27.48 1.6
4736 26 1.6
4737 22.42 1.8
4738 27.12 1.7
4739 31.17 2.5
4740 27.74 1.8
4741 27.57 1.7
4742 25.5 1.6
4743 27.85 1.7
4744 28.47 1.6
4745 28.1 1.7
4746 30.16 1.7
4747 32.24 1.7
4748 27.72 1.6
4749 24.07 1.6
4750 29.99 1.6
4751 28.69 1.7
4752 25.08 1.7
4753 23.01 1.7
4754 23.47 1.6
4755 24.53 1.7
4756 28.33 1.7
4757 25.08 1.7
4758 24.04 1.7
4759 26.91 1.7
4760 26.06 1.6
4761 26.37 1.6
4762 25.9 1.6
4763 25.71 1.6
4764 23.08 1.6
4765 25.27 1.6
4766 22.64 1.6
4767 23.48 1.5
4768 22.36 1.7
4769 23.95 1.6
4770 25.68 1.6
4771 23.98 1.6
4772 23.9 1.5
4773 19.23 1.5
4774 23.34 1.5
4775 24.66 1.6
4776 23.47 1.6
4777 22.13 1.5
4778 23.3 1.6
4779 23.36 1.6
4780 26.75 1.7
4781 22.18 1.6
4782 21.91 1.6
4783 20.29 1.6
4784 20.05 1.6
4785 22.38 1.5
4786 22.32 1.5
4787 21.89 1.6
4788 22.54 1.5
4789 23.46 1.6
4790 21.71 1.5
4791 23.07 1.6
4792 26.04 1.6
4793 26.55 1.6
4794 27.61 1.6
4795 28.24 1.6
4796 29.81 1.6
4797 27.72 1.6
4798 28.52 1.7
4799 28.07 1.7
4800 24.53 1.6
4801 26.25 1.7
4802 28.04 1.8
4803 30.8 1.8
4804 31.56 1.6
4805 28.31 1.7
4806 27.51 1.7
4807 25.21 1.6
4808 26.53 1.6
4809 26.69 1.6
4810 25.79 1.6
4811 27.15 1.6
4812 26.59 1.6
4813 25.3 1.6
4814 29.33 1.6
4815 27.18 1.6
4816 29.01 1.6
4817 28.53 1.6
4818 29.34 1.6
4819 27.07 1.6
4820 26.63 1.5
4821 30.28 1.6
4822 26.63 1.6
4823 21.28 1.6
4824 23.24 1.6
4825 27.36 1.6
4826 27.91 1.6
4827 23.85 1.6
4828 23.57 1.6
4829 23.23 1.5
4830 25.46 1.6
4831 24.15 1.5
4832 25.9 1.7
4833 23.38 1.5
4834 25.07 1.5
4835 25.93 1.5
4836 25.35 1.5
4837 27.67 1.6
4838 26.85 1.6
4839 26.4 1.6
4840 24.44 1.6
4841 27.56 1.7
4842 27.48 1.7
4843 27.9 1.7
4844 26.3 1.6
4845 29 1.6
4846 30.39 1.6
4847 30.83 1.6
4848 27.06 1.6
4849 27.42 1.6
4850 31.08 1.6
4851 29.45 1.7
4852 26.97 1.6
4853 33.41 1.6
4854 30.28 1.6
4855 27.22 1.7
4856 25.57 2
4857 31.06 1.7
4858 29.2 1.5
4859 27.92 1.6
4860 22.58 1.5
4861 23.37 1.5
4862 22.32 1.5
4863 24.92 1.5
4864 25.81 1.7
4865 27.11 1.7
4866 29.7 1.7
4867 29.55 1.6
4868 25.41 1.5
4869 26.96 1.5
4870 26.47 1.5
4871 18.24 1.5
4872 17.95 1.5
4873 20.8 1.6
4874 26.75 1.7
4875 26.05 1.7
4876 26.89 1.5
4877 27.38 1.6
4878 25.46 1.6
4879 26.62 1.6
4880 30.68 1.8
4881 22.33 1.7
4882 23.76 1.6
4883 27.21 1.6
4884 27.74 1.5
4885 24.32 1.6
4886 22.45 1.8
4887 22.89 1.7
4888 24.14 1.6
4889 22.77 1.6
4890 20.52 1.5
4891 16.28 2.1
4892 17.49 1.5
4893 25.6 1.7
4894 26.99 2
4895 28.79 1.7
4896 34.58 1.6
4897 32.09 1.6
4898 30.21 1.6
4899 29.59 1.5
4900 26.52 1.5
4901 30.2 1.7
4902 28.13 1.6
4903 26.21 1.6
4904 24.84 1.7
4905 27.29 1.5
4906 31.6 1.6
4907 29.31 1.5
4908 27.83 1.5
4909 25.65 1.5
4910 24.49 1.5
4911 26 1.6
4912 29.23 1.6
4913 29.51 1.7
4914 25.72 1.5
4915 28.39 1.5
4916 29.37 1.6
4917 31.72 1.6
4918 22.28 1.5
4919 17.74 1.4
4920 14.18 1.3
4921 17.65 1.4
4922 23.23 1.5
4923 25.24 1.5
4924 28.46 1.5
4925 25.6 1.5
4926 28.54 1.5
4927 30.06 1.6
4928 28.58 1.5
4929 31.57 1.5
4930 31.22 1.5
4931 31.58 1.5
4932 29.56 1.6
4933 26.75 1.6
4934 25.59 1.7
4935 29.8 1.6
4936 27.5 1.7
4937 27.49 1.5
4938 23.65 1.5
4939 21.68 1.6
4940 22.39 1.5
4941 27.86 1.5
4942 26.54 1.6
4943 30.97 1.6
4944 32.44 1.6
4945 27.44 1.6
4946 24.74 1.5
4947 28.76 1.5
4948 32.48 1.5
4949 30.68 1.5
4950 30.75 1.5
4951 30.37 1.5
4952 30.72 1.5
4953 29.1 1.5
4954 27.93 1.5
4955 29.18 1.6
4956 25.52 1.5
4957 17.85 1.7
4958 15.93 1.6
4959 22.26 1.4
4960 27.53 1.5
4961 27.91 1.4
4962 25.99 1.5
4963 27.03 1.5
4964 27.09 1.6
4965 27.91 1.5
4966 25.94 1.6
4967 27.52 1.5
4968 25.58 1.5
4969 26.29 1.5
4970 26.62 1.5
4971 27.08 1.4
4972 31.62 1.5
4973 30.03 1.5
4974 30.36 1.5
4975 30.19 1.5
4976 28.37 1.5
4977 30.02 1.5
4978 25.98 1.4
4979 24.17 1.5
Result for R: 0.09 mag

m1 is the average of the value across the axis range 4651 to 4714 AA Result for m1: 26.6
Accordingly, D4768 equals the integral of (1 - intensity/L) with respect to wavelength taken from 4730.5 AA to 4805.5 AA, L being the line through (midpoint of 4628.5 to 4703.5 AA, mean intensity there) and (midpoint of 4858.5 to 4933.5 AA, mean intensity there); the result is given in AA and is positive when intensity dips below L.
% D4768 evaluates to 3.2 AA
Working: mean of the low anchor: 27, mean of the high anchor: 26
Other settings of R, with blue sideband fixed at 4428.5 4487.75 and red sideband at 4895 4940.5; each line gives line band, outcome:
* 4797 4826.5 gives -0.07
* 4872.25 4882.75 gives 0.04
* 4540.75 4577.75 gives -0.24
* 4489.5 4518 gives -0.18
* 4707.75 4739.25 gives -0.11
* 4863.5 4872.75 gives 0.05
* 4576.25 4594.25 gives -0.20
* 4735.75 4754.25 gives -0.12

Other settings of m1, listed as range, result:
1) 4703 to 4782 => 25.7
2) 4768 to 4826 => 25.5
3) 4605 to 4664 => 28.1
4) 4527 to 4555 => 22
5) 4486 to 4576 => 24.7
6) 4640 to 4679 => 26.6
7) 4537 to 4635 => 27.5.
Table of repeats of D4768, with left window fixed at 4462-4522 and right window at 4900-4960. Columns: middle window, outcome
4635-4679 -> -2.91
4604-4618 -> -2.85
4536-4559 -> -0.60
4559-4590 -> -4.46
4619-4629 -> -1.46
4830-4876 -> -0.39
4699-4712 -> 0.55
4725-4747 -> -1.02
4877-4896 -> 1.43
